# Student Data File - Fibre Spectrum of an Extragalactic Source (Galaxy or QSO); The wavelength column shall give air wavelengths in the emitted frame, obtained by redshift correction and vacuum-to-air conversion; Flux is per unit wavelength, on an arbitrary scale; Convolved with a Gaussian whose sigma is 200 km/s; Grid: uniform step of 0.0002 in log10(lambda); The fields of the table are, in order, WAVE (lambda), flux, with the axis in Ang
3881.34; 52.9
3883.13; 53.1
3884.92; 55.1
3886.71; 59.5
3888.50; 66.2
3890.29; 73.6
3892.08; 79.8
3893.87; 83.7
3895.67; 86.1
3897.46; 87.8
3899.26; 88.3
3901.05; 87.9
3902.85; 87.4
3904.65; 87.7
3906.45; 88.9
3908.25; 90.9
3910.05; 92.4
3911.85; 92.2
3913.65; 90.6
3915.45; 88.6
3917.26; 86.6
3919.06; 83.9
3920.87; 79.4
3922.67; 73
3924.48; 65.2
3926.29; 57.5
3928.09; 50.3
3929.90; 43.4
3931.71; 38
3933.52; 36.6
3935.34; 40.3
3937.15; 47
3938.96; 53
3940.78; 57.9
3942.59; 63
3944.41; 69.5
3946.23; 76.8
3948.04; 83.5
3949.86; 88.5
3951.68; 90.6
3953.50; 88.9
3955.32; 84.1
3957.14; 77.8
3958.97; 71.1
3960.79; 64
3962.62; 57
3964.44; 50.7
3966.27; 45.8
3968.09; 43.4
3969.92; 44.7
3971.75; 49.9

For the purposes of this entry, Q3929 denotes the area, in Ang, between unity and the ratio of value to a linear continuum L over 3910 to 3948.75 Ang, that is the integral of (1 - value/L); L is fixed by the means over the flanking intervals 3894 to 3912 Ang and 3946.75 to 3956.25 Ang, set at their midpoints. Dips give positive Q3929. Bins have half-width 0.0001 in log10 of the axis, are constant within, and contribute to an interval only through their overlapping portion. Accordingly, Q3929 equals 9.5 Ang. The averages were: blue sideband 88.6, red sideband 86.8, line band 66.1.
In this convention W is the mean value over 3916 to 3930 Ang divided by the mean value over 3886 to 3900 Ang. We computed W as 0.9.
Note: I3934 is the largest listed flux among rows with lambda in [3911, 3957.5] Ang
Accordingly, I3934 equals 92.2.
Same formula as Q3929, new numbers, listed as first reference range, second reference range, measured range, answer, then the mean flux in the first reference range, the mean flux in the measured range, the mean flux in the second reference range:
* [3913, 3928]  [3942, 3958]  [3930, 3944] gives 5.4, 76.4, 48.5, 80.7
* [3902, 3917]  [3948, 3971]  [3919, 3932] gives 3.5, 89.7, 61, 67.7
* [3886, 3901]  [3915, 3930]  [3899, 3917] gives -3.5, 78.9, 89.4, 70.6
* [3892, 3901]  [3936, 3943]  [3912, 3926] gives -2.2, 85.9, 80.6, 54.2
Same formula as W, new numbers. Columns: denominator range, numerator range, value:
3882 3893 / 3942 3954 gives 1.25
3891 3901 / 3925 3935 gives 0.54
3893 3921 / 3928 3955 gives 0.71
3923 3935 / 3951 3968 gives 1.39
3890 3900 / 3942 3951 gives 0.92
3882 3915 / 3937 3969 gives 0.84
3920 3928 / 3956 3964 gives 1.00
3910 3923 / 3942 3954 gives 0.93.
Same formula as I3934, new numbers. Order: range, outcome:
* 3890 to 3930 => 92.4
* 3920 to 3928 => 79.4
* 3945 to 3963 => 90.6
